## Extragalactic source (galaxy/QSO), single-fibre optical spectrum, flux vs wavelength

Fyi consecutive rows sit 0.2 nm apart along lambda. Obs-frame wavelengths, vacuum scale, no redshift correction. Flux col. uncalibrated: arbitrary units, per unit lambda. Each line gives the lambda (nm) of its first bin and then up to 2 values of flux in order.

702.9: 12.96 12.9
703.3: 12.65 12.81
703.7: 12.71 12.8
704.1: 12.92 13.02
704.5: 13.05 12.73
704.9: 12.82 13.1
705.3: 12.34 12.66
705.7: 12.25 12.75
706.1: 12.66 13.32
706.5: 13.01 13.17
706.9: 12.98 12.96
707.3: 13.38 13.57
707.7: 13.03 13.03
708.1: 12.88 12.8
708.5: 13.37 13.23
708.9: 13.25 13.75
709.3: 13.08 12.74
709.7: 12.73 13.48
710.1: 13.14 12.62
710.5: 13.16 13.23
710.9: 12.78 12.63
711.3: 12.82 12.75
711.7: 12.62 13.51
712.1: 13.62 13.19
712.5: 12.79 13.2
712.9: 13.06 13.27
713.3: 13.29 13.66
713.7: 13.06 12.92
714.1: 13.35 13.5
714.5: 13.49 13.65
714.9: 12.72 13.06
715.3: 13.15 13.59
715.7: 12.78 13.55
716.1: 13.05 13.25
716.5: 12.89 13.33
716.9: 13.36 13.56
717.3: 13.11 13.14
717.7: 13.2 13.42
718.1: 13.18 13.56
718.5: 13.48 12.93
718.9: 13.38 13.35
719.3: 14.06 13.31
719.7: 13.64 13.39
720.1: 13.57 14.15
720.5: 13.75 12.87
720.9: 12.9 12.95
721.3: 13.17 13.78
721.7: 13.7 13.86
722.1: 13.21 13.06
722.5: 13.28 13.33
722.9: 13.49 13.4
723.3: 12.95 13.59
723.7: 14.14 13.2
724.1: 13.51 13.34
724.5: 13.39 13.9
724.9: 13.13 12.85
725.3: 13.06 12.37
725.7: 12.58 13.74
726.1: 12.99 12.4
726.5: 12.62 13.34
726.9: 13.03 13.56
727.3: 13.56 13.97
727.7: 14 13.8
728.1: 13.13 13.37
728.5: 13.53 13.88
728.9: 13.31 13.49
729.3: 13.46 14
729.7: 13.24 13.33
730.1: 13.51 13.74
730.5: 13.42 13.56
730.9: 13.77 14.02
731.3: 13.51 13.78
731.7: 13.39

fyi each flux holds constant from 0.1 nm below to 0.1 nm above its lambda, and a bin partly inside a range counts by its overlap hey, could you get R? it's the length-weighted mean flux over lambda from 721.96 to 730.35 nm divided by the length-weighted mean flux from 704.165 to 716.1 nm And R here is 1.02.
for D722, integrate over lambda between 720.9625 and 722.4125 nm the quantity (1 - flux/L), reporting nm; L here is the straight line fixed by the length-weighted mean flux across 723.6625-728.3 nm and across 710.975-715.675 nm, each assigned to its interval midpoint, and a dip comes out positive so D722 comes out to -0.02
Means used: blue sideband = 13.2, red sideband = 13.3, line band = 13.4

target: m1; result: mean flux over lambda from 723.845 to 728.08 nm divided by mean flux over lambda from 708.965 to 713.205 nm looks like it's 1.01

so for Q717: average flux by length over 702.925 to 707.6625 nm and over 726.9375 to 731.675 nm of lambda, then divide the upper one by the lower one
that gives 1.1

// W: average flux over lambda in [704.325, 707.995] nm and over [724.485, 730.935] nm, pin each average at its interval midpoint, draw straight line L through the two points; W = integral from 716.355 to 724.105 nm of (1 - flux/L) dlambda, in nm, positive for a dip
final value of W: -0.102 nm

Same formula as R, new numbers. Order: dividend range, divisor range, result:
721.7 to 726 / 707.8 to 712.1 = 1.02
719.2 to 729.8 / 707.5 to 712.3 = 1.02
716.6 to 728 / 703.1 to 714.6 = 1.02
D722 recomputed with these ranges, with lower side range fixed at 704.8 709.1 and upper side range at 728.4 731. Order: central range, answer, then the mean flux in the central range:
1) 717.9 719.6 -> -0.02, 13.4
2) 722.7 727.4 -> 0.08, 13.2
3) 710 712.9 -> 0.02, 13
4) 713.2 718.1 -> -0.02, 13.3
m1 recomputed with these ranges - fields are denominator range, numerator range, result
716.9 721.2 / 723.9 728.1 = 0.99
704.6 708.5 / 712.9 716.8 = 1.02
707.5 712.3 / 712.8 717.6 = 1.01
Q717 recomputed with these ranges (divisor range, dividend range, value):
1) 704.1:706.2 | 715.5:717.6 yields 1.04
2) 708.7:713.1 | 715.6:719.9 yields 1.02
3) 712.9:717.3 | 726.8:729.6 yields 1.02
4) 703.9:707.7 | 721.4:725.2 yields 1.04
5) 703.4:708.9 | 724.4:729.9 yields 1.03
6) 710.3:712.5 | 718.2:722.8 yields 1.03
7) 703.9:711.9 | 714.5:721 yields 1.03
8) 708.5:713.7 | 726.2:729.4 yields 1.02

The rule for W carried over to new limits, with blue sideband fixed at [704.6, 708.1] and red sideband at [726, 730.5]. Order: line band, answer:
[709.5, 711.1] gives 0.00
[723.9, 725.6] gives 0.02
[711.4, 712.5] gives 0.00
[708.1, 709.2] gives -0.02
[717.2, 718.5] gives -0.01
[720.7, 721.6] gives 0.01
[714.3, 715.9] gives -0.01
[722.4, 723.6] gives 0.00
